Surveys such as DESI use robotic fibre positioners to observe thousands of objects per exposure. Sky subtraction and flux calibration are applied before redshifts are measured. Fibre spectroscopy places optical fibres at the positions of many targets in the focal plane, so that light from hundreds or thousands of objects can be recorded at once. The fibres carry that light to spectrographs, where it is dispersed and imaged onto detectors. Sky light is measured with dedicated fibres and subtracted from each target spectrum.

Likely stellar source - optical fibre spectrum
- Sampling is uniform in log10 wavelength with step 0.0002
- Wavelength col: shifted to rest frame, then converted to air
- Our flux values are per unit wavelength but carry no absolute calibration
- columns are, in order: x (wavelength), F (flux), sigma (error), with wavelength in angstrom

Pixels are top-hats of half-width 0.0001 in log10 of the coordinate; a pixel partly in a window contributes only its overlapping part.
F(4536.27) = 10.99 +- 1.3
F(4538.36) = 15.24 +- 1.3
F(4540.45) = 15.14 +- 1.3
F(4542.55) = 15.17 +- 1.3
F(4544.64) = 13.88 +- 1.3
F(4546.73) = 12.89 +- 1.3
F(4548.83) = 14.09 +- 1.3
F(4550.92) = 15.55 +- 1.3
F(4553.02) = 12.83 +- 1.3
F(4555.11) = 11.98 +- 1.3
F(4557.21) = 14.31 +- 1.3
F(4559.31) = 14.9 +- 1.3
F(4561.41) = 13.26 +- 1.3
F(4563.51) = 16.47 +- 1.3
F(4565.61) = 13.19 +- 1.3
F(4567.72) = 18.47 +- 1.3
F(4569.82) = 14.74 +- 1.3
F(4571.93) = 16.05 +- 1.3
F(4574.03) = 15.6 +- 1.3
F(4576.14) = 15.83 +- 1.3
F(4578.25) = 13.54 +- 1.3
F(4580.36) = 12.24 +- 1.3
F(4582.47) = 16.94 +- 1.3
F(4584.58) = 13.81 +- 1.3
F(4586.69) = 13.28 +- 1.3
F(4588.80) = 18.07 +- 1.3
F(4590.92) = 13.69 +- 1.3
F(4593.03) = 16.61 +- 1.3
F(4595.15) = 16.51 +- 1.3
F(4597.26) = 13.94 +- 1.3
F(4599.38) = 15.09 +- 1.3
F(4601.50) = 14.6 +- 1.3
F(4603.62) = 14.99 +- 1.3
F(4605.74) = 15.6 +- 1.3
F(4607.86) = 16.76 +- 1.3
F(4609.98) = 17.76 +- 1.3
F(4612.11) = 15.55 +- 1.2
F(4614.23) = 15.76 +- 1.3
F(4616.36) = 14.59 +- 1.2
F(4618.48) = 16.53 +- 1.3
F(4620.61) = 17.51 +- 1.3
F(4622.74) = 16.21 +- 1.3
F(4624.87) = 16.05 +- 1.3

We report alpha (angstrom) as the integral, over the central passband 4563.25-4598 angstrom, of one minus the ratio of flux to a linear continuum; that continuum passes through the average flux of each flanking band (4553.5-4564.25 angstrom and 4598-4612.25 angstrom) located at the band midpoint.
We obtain -0.9 angstrom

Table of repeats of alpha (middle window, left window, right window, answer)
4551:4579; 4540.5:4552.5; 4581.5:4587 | -0.3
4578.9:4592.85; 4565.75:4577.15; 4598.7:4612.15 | 1.0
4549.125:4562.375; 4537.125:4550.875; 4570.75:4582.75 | 0.7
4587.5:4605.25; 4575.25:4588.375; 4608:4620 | -0.2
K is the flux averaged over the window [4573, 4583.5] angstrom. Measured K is 14.8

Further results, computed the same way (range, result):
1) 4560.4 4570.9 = 15.2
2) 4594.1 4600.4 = 15.2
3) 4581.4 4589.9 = 15.5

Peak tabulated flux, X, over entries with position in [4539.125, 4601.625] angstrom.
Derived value 18.47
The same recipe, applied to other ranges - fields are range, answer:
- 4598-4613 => 17.76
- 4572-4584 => 16.94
